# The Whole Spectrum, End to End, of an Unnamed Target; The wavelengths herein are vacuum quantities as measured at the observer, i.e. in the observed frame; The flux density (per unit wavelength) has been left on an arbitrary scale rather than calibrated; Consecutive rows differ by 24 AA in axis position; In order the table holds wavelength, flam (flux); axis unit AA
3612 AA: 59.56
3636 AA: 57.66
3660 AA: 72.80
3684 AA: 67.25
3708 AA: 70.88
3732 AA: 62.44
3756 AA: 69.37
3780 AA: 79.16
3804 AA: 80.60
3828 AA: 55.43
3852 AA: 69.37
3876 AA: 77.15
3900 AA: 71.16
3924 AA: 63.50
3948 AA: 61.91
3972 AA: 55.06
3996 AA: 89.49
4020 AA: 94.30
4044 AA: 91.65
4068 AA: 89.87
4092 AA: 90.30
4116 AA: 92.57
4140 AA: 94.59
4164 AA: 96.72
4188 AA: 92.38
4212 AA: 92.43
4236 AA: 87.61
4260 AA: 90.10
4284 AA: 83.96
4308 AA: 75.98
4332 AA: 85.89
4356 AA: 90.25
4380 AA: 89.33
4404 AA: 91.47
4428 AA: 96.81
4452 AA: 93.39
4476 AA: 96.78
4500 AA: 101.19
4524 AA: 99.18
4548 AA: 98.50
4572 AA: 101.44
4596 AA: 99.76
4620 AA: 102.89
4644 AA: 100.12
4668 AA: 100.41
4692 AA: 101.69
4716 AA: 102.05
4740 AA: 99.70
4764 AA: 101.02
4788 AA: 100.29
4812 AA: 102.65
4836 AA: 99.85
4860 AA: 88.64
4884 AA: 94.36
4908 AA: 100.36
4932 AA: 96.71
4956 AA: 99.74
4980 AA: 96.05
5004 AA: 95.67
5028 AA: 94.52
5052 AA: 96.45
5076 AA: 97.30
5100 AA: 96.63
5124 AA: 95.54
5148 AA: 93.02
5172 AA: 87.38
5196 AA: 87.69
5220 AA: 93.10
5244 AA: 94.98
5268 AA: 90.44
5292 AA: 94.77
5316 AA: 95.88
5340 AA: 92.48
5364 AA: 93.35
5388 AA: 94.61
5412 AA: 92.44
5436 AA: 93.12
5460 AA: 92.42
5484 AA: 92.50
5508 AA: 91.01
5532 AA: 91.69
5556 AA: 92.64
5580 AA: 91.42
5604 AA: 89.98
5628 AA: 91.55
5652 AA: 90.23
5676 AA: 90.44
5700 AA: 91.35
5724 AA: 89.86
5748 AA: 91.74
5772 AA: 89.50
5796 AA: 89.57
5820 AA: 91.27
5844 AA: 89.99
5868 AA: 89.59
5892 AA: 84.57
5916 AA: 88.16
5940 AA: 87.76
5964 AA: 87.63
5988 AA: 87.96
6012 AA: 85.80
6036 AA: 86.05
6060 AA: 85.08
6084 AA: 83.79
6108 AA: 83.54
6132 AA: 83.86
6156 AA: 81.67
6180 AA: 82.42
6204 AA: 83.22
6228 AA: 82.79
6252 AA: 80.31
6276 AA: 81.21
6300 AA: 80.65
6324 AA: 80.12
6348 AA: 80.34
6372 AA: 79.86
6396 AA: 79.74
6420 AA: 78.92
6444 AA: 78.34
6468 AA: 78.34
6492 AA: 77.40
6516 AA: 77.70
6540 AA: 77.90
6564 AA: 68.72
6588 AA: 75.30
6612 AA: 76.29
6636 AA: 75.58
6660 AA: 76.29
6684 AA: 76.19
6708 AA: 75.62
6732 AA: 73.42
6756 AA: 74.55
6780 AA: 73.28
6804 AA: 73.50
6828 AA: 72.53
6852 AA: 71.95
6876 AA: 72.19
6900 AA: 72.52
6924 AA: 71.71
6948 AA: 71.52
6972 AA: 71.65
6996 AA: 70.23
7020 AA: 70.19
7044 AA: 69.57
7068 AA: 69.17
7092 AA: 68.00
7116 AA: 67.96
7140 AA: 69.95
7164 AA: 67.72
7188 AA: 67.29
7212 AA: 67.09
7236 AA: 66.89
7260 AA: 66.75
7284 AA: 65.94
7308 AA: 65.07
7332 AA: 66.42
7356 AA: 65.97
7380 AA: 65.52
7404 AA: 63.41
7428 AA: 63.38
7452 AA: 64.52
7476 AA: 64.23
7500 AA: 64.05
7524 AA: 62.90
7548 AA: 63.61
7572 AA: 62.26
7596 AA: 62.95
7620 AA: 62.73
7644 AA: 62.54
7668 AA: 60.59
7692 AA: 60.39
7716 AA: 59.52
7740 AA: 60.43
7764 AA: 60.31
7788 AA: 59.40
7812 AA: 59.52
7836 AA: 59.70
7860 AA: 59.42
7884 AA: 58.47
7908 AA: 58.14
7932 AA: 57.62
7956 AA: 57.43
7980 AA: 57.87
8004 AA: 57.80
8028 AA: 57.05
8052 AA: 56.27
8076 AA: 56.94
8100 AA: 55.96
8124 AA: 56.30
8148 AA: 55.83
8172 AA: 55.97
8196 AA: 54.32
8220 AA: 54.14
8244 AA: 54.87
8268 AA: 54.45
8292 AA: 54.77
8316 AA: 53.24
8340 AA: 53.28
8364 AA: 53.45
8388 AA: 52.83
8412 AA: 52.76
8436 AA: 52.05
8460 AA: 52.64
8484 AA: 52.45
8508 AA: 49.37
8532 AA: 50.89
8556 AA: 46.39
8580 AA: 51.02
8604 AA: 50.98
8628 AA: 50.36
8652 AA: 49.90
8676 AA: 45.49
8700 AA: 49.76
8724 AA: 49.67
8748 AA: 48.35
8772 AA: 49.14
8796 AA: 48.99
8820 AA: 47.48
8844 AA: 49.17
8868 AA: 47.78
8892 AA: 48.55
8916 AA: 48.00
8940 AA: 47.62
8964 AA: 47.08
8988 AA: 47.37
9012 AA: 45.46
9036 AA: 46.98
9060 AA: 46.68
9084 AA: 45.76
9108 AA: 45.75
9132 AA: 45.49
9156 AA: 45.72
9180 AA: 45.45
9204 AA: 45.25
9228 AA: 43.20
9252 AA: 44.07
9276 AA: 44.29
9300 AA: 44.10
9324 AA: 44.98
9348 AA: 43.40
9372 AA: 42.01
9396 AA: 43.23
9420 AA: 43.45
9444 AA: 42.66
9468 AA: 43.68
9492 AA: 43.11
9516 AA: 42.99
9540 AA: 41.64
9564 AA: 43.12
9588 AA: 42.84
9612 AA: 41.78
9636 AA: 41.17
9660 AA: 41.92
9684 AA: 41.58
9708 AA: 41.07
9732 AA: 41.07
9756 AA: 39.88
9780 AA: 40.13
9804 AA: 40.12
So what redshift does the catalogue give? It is 0.00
